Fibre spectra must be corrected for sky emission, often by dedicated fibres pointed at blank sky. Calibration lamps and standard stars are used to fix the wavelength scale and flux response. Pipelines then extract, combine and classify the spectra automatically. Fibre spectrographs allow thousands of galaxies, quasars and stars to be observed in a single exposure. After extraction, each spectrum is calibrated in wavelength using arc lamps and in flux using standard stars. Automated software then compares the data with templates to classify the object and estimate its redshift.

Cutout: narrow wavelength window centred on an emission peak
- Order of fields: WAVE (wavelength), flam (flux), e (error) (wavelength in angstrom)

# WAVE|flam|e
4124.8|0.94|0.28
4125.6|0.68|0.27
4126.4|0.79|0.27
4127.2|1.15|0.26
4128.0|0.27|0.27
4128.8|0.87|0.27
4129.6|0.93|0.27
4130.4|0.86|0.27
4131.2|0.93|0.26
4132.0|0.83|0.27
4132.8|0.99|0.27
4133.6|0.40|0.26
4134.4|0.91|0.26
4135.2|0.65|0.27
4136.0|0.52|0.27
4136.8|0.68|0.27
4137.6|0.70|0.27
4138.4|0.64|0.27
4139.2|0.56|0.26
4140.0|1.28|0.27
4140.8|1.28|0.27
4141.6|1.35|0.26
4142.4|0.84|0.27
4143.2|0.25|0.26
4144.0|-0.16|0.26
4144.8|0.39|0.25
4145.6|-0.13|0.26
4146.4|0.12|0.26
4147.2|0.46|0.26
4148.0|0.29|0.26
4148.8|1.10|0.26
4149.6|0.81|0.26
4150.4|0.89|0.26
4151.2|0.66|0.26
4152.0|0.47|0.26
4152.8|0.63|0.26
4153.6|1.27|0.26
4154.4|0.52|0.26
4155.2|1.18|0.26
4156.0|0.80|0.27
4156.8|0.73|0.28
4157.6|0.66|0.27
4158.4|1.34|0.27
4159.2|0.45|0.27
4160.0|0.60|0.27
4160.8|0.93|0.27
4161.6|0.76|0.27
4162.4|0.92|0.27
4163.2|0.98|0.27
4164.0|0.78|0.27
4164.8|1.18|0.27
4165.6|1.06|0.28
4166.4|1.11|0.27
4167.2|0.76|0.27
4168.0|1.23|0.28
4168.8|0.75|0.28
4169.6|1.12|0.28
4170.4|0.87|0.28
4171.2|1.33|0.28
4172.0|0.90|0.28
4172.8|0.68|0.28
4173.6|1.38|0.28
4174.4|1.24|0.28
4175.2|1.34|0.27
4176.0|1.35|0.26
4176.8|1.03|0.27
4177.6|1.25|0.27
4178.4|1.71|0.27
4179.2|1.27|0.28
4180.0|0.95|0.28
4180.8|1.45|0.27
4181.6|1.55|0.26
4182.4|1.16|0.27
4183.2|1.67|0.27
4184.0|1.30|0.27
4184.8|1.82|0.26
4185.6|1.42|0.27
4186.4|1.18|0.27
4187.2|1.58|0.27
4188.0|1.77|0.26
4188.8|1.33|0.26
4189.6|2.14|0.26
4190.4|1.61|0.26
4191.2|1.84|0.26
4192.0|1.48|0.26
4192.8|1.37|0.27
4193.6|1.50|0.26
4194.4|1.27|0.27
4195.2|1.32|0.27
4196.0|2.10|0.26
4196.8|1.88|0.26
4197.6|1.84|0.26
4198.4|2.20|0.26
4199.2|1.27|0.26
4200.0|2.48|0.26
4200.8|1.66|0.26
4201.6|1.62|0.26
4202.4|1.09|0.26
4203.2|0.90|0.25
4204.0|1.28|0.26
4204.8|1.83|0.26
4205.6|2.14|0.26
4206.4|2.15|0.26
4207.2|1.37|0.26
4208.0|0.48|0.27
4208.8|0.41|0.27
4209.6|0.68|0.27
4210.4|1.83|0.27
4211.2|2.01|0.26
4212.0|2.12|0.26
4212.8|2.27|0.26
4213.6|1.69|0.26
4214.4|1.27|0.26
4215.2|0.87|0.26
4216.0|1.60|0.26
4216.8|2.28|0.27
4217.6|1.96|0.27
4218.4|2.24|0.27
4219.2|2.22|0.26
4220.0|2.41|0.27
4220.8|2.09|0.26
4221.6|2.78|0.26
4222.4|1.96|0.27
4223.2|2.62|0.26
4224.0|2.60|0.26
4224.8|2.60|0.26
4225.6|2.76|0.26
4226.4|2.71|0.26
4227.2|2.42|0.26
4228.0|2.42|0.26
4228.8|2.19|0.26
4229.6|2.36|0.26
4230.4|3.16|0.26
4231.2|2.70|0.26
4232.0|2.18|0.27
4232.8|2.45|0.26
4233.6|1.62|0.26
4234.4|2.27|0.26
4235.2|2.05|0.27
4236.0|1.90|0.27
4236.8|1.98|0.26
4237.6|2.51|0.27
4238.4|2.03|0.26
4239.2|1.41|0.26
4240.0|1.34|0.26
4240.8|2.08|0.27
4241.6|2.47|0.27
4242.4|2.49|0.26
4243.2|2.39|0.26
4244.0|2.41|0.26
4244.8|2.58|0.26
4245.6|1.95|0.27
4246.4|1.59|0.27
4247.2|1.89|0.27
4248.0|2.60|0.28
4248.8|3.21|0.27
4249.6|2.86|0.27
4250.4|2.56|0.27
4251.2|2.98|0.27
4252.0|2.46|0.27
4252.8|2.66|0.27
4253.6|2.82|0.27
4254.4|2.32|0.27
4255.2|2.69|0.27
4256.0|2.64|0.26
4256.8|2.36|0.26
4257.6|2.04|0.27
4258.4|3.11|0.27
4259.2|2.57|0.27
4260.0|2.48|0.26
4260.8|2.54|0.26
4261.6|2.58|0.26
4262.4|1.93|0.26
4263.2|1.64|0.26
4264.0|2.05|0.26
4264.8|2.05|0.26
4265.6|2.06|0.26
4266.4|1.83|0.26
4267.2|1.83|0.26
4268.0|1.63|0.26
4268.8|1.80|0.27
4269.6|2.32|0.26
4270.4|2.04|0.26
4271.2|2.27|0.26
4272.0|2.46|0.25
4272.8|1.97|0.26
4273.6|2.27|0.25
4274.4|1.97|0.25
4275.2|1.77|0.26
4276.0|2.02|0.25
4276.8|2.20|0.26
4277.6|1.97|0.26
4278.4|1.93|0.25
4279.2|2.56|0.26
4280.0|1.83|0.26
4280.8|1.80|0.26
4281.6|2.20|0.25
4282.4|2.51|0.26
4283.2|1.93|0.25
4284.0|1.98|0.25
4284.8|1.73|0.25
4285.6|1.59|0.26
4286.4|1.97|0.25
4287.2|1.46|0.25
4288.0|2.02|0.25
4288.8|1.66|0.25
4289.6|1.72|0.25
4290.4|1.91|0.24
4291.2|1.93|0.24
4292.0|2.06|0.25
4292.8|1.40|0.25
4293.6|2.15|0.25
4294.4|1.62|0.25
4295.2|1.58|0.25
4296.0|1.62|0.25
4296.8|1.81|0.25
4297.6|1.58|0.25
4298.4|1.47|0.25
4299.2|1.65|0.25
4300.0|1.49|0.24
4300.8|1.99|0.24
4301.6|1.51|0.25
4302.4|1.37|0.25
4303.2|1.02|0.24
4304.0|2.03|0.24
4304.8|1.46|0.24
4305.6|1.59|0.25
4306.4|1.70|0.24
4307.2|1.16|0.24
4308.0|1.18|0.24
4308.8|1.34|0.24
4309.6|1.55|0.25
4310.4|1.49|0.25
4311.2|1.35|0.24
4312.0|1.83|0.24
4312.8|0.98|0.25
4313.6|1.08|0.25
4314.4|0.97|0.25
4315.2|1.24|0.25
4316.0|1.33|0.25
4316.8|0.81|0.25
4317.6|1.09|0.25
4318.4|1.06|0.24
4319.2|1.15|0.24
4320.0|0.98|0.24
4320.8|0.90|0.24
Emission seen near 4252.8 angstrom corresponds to C IV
